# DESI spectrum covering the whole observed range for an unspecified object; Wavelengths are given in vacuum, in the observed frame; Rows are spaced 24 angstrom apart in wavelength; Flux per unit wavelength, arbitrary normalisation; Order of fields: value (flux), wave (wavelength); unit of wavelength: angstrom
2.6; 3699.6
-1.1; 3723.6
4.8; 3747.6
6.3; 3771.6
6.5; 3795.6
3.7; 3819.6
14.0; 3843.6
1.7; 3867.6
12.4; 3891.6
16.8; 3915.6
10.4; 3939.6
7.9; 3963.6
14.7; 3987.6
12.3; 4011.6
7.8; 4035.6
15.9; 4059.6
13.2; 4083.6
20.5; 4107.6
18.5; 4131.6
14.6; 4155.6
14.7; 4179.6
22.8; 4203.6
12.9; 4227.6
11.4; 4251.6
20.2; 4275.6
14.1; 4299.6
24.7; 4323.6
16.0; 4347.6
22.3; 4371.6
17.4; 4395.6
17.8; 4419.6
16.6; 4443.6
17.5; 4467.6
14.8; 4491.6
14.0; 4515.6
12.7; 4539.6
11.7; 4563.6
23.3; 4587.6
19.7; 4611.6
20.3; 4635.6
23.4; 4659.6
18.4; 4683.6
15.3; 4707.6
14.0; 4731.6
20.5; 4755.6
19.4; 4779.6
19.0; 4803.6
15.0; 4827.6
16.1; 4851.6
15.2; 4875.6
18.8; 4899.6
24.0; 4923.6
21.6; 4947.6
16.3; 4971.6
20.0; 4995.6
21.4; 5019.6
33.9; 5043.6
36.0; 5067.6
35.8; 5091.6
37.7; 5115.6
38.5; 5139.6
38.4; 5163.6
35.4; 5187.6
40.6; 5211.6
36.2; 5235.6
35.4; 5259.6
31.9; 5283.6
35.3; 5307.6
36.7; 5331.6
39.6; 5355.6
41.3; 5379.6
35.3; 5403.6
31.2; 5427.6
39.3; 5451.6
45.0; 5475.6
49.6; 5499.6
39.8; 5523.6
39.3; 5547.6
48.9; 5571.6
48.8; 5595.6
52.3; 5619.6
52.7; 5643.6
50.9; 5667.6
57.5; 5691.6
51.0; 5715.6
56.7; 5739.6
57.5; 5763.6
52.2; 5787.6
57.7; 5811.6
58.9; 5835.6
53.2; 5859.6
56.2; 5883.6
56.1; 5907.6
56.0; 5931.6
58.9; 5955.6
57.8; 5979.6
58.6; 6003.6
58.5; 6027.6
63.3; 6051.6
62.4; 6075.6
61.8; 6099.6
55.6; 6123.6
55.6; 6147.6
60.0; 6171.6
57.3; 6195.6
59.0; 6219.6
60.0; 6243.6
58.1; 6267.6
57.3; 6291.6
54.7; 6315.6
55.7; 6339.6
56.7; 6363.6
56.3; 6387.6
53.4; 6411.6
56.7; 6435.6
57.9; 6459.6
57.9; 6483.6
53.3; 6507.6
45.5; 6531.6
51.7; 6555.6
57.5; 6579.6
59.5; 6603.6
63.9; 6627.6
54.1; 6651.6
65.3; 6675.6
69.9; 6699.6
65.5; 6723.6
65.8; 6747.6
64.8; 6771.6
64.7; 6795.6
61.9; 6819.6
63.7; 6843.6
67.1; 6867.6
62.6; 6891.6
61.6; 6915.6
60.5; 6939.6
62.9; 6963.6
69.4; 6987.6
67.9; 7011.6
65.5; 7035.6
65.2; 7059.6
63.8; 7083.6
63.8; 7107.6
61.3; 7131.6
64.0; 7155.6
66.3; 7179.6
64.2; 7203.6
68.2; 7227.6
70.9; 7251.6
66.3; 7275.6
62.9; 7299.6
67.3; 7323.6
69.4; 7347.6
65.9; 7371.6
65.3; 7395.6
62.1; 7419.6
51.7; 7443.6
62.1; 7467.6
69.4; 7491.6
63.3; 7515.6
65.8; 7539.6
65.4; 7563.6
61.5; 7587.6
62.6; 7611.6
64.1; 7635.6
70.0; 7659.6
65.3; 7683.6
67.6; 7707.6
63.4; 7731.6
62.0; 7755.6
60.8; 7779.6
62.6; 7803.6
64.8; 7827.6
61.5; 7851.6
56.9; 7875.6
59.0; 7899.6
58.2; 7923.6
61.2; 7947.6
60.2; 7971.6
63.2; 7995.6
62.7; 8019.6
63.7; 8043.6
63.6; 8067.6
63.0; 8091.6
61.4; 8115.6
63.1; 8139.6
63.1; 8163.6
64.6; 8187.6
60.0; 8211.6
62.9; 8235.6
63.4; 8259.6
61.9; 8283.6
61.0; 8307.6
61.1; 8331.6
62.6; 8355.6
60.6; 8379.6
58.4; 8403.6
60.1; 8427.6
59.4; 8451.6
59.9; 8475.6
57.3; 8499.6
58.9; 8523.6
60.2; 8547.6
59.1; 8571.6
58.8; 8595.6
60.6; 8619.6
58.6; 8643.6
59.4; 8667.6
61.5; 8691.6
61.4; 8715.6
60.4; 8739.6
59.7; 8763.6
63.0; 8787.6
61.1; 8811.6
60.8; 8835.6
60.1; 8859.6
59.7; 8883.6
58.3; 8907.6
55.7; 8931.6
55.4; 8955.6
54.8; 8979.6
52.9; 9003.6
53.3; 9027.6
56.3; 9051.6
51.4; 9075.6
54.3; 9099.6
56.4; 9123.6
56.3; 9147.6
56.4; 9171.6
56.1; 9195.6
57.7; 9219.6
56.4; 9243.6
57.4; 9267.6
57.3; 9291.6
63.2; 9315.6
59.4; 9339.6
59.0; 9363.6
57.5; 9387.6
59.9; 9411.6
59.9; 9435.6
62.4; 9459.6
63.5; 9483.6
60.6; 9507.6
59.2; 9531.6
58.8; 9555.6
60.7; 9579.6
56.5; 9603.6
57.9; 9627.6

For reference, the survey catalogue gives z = 0.262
